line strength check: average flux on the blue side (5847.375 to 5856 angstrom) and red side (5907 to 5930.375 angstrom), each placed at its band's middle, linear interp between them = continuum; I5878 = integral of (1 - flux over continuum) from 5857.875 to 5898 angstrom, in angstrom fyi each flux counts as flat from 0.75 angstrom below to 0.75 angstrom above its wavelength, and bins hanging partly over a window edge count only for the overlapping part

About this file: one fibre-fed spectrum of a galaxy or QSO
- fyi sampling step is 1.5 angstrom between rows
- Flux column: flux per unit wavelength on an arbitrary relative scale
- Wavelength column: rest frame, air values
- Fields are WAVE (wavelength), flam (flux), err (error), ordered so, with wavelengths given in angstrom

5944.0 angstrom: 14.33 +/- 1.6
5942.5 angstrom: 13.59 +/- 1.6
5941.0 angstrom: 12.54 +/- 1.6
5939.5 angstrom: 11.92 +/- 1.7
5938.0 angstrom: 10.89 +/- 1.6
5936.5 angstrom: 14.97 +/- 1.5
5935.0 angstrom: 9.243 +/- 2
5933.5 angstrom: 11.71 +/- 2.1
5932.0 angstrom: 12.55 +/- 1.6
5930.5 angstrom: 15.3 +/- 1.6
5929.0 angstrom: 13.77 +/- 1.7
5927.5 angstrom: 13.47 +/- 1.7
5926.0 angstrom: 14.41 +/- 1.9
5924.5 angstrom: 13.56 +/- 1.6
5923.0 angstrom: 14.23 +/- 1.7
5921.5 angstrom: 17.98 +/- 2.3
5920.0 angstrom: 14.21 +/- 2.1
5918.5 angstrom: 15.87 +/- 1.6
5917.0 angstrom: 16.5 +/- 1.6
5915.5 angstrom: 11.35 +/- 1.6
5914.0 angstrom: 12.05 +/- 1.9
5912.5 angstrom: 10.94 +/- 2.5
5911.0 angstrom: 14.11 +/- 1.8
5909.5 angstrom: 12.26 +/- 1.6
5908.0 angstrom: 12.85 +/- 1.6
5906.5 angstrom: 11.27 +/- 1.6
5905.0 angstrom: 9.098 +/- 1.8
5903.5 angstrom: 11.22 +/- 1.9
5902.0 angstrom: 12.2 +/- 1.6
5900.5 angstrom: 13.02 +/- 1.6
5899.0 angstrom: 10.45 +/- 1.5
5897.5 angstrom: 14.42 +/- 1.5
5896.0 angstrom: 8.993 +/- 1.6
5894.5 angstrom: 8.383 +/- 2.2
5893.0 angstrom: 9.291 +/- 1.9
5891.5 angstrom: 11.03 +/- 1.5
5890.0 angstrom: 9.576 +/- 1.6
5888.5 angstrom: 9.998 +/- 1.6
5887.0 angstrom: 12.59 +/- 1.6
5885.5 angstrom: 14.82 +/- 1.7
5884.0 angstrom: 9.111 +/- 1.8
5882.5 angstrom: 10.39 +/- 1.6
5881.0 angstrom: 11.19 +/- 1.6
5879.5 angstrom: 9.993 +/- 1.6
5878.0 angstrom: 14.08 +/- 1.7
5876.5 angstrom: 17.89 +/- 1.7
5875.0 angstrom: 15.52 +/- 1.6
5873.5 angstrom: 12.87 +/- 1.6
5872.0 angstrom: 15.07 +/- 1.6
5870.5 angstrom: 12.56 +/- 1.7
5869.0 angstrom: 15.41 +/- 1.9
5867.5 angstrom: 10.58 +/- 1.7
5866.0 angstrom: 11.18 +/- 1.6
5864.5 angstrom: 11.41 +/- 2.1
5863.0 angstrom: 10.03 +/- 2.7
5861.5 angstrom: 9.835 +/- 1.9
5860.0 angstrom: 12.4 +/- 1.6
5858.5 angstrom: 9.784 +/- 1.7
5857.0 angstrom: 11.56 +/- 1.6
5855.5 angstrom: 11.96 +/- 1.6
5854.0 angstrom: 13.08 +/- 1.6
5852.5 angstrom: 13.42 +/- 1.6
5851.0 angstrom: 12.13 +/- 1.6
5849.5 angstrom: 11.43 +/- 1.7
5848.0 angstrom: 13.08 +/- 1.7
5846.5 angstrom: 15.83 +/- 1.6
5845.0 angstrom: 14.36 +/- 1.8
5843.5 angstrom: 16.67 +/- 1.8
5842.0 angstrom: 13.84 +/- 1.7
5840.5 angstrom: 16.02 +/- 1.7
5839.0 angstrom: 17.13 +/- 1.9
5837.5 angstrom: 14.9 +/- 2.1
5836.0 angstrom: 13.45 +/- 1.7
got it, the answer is 3.8 angstrom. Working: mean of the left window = 12.5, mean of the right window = 13.8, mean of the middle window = 11.8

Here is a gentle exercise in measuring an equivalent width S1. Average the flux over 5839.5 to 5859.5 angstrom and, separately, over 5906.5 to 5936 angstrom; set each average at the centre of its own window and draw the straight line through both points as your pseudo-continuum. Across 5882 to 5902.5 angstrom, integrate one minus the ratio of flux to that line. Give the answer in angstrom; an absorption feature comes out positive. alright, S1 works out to 3.67 angstrom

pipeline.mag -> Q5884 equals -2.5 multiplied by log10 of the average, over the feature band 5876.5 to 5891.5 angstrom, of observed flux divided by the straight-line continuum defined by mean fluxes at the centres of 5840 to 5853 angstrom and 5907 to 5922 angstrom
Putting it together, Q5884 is 0.19 mag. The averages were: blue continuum 14.1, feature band 11.6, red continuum 13.7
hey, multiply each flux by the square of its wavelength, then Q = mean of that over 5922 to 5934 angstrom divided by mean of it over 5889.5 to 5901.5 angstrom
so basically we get 1.30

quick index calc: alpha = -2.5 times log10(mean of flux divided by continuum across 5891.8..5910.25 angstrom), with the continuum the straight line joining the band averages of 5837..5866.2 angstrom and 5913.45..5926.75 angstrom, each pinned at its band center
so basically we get 0.26 mag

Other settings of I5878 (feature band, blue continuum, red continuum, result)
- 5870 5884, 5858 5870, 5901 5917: -1.8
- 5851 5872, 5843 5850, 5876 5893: 2.1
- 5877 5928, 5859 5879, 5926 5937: 3.0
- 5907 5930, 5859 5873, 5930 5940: -3.0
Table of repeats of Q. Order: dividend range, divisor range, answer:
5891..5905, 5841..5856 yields 0.81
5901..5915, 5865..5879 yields 0.87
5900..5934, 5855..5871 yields 1.17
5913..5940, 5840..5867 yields 1.10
